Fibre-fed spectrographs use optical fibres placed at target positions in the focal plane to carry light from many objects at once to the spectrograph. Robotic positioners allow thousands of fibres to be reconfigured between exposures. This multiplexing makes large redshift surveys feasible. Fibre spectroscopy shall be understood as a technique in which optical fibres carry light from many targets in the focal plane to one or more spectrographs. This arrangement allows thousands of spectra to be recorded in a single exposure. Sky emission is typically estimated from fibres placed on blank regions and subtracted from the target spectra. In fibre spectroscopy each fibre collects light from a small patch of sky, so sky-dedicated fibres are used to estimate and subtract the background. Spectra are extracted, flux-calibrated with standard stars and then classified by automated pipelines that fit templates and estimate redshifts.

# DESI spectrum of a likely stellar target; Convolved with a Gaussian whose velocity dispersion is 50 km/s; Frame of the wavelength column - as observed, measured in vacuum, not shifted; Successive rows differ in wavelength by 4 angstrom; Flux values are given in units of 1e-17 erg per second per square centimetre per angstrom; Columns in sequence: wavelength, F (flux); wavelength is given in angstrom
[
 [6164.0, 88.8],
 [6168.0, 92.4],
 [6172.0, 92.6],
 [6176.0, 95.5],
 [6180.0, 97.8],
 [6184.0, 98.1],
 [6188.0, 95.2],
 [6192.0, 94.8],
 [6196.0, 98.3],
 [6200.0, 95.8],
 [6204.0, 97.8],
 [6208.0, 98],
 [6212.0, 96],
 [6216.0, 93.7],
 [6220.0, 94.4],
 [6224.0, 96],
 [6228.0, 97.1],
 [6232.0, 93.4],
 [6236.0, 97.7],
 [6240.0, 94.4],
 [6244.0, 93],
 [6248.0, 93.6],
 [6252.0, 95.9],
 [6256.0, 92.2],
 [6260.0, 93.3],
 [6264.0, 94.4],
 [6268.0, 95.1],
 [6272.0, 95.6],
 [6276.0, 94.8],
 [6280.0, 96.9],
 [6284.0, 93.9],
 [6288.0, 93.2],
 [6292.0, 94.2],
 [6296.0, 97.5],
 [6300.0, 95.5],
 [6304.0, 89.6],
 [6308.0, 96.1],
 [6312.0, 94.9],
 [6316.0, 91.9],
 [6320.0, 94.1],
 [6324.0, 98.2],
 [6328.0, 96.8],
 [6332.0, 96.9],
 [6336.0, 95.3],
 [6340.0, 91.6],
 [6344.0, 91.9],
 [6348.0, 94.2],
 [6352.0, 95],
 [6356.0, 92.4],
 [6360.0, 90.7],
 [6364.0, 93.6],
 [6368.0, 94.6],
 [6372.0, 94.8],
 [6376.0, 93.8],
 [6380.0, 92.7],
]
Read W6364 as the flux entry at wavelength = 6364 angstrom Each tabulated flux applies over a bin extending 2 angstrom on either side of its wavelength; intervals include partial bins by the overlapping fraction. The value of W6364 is 93.6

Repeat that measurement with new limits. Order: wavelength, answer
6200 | 95.8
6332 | 96.9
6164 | 88.8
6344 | 91.9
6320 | 94.1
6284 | 93.9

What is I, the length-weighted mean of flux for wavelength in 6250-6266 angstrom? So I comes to 94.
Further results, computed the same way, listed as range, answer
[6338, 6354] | 93.2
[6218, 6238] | 95.7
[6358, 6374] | 93.4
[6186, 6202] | 96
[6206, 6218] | 95.9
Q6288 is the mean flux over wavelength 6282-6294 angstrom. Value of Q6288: 93.8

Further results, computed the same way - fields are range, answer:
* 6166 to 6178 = 93.5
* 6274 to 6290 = 94.7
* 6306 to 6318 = 94.3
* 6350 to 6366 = 92.9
